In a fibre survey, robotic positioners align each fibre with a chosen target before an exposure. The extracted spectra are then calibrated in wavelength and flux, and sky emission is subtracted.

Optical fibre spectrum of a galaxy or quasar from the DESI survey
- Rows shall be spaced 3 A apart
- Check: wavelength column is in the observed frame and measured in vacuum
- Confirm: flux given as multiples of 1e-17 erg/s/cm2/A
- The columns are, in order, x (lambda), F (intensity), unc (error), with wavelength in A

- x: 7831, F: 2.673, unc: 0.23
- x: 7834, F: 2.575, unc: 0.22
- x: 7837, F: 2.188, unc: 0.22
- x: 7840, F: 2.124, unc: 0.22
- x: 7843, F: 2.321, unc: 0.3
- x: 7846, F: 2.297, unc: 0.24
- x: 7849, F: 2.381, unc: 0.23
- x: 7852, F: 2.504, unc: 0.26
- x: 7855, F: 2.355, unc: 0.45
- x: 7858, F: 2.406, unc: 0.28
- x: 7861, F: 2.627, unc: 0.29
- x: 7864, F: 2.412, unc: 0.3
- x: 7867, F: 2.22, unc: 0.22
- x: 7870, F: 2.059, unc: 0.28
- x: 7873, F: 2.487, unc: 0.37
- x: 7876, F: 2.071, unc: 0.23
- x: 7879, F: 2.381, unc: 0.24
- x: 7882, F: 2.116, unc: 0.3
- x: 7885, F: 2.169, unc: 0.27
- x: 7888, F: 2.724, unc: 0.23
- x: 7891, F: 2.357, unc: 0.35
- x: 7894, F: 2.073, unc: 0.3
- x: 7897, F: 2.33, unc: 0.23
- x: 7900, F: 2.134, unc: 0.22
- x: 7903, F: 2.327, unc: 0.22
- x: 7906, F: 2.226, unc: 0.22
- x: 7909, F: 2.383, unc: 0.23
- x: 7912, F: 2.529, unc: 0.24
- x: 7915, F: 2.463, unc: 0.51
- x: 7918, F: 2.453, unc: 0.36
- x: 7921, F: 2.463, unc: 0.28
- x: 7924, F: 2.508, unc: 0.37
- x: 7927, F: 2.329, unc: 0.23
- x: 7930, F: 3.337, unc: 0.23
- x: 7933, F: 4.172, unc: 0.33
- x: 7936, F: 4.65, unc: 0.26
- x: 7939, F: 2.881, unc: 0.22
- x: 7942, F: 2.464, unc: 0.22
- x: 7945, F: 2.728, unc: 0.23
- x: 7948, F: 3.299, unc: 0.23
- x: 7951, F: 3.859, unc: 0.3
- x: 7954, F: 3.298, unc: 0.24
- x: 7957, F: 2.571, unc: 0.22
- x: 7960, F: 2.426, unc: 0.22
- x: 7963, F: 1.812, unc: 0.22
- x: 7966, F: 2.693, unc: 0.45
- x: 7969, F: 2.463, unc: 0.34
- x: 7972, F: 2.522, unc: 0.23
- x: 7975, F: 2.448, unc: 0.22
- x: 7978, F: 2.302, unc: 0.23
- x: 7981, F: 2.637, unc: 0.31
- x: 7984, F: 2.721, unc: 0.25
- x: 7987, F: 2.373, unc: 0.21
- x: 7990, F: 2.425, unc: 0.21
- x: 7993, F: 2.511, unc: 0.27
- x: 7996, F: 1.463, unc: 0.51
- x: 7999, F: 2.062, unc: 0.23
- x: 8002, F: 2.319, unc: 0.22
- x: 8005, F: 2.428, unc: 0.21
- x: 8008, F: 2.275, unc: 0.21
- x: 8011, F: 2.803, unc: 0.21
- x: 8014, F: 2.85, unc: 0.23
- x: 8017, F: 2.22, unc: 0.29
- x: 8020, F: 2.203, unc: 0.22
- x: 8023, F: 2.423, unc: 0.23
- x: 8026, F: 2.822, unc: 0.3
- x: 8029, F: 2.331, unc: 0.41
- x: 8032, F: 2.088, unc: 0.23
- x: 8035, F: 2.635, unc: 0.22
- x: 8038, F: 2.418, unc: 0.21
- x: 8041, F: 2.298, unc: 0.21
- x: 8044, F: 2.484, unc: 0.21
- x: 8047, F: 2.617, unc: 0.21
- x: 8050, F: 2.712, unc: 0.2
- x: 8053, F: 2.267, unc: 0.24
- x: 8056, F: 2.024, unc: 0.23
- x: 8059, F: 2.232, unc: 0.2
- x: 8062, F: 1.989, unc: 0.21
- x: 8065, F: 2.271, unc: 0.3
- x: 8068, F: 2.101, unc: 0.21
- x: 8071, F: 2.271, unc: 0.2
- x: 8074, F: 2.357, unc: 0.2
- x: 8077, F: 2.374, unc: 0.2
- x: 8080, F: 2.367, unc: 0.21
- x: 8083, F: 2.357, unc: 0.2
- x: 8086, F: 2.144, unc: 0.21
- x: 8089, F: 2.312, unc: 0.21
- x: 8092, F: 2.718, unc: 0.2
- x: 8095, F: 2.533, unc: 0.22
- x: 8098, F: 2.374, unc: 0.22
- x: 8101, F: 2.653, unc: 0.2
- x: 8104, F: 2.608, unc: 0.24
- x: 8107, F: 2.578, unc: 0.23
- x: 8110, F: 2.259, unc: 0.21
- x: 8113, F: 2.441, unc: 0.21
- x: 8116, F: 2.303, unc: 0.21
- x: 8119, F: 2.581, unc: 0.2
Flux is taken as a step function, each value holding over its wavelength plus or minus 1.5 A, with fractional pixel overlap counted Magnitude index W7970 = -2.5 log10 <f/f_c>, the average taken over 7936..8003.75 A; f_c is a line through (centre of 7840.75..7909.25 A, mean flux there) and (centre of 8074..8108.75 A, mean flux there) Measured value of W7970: -0.100 mag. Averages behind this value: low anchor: 2.32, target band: 2.6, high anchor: 2.45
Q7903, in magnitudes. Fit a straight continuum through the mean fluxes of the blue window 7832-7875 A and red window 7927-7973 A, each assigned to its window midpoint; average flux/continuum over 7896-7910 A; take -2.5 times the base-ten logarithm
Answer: 0.18 mag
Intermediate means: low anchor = 2.35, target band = 2.27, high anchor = 2.99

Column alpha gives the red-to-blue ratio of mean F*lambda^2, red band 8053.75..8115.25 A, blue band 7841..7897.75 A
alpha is 1.1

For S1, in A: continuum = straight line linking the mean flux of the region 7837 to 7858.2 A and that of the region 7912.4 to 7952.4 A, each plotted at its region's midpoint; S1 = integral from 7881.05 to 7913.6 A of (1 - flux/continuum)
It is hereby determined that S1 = 5.1 A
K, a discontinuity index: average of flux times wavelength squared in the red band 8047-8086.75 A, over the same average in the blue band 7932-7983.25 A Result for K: 0.81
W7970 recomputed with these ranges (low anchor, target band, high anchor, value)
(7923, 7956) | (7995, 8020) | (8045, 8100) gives 0.20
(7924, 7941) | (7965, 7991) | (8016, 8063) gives 0.17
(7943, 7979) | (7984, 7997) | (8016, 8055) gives 0.14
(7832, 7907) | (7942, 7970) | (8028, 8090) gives -0.20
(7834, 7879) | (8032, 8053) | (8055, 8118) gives -0.06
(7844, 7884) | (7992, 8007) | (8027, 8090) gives 0.08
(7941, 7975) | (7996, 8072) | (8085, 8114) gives 0.11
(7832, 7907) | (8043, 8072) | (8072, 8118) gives 0.05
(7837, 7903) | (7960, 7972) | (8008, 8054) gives 0.02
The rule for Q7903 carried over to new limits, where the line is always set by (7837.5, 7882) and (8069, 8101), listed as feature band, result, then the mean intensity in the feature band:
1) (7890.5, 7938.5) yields -0.149 mag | 2.68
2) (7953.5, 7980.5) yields -0.057 mag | 2.48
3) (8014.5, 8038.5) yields -0.018 mag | 2.41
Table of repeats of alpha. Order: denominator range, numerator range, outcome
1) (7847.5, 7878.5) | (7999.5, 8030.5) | 1.08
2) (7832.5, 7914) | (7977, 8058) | 1.07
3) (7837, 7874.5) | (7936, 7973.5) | 1.24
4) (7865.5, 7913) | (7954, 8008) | 1.07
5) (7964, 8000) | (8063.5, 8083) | 0.99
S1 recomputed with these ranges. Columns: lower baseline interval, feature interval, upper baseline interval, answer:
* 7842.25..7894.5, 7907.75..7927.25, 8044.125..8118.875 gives -0.9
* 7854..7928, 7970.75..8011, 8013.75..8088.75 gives -0.3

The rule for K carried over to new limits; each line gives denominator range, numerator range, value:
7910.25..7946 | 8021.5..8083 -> 0.83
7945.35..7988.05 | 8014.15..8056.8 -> 0.92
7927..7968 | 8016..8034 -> 0.79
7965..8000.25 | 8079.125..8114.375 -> 1.06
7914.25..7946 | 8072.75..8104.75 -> 0.85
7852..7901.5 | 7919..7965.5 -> 1.31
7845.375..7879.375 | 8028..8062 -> 1.05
